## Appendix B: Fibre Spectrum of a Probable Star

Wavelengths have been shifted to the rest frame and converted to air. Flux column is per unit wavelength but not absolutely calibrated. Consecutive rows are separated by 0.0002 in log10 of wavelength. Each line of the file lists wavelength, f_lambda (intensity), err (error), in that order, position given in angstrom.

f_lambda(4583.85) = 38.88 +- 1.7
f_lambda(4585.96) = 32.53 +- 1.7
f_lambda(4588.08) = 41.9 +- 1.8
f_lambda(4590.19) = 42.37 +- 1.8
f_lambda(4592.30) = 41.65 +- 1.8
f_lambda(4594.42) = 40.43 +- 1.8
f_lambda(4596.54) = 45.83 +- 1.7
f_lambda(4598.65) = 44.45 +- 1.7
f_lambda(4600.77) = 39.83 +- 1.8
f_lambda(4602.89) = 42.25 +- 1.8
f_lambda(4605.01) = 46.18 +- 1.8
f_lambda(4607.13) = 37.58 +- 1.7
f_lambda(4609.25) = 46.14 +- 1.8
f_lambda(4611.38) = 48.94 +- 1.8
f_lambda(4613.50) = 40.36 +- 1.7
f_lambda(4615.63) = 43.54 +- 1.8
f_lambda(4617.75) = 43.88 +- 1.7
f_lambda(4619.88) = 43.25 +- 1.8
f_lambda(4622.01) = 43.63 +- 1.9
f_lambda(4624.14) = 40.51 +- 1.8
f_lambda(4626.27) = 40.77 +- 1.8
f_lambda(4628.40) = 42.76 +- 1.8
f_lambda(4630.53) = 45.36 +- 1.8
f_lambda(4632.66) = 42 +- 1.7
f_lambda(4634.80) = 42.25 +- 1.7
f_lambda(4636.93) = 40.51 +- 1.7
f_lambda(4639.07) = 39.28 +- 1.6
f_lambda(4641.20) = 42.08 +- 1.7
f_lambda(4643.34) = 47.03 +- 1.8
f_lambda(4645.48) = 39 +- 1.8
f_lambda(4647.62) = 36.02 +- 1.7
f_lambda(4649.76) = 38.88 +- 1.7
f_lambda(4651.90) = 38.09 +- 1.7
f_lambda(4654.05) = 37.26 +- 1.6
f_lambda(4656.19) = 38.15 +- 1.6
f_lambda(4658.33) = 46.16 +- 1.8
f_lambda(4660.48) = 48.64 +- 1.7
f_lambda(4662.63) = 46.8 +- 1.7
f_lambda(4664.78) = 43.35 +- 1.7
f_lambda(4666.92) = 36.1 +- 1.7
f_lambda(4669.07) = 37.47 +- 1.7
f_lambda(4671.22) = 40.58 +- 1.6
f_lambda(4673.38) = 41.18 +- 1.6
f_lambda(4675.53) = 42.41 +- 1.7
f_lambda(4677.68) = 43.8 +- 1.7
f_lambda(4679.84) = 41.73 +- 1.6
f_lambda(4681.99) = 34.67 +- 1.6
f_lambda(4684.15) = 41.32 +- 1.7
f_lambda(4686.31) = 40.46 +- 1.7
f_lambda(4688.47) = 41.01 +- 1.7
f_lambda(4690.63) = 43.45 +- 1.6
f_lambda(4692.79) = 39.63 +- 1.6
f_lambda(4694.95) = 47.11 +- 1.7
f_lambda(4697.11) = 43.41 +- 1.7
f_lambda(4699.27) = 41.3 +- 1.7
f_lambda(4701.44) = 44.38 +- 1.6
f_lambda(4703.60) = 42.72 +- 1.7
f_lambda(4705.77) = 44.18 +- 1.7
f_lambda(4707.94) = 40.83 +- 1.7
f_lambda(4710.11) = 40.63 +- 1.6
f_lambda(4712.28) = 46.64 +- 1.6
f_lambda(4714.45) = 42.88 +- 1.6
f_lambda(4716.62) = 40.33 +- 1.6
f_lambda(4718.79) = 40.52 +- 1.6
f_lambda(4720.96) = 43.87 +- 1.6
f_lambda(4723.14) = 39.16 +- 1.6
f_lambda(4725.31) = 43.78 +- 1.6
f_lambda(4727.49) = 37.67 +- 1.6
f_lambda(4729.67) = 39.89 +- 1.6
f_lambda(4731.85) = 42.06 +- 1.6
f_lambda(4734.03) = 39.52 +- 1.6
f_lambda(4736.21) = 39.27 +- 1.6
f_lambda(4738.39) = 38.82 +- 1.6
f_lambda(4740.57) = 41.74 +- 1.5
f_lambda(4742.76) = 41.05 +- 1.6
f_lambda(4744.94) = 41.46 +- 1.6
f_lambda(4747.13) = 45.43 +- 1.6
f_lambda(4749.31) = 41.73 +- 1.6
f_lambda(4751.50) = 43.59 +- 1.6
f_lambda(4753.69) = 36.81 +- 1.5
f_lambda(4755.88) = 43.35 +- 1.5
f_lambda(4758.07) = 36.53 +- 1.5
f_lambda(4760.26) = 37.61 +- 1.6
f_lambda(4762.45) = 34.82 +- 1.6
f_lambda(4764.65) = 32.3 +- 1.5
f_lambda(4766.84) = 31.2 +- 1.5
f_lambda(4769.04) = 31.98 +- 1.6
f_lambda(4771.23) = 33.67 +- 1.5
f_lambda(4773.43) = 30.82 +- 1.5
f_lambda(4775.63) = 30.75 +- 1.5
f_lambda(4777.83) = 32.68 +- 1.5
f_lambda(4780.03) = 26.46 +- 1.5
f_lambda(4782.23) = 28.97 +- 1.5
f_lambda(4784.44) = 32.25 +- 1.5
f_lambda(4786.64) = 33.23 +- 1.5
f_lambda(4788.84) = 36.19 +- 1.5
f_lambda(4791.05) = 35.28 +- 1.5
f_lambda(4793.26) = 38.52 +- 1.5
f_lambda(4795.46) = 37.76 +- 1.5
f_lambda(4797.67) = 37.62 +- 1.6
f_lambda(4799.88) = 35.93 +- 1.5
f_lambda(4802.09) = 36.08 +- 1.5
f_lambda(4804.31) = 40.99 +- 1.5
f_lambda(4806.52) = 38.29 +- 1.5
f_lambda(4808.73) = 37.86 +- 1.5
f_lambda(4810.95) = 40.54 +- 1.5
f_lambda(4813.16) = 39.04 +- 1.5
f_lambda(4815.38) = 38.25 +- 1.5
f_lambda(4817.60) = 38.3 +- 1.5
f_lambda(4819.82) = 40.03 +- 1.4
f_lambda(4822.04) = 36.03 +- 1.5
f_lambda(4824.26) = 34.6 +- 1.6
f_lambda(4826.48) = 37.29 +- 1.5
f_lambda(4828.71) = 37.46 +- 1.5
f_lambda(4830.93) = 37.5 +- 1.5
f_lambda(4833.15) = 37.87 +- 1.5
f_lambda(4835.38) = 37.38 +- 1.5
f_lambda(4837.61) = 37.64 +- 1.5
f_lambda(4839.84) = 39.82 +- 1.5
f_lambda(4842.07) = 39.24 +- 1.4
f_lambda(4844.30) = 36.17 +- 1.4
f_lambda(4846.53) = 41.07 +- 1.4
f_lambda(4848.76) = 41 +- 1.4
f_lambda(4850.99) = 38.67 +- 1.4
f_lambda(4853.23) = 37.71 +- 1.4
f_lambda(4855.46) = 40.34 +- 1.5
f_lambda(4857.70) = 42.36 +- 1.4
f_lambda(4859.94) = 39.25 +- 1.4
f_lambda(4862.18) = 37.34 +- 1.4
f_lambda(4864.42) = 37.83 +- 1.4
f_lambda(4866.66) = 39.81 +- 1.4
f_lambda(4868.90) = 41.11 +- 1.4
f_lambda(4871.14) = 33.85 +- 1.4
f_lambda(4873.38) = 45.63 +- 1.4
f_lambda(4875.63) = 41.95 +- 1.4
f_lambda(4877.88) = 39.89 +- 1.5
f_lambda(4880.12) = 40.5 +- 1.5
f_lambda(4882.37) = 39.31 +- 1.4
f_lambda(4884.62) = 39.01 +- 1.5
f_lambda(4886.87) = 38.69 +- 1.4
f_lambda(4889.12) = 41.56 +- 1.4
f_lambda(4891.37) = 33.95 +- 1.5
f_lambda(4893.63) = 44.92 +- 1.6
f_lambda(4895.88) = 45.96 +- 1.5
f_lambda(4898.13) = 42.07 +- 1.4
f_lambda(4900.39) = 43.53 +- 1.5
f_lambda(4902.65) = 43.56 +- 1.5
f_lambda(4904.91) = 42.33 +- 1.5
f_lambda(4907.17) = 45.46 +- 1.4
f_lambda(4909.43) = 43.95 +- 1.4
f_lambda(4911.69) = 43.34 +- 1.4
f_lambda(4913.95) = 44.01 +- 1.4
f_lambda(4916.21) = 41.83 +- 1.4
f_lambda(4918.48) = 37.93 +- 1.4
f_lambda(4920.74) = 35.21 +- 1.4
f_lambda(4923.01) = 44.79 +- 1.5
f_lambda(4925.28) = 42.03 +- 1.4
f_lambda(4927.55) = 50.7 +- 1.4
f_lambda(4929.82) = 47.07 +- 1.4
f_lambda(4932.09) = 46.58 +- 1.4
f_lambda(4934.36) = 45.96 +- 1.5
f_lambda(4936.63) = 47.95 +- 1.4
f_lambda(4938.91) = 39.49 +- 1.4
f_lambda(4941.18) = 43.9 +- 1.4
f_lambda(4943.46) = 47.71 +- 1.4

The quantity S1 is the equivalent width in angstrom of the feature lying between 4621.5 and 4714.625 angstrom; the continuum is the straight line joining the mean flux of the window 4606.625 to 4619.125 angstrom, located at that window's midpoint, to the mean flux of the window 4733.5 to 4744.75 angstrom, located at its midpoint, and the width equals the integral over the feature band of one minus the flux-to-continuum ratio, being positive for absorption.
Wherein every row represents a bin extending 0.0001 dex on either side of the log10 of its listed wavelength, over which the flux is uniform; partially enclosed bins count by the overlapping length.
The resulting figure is 0.9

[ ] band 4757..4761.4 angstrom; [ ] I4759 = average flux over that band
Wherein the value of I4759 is 37.1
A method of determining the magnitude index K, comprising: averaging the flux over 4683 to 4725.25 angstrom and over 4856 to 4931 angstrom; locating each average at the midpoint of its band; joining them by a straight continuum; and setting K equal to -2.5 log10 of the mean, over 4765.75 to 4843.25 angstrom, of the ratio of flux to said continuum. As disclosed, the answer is 0.17 mag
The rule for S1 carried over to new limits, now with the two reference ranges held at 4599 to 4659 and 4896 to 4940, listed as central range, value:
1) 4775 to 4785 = 3.0 angstrom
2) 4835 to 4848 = 1.3 angstrom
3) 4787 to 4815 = 3.4 angstrom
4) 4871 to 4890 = 1.3 angstrom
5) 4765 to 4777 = 3.1 angstrom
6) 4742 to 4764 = 1.3 angstrom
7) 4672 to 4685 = 0.4 angstrom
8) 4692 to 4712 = -0.3 angstrom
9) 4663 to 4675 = 0.5 angstrom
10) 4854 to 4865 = 1.0 angstrom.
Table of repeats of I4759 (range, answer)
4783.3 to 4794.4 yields 35.1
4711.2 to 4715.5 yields 44.8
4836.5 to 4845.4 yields 38.2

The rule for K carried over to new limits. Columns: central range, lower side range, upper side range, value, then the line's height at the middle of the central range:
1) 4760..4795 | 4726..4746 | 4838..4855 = 0.21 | 39.8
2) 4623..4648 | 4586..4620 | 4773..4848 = 0.00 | 41.7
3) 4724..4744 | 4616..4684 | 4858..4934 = 0.03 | 41.5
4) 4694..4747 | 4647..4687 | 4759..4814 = -0.10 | 38.1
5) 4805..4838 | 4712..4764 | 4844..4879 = 0.06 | 40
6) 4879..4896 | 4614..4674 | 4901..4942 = 0.08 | 43.4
